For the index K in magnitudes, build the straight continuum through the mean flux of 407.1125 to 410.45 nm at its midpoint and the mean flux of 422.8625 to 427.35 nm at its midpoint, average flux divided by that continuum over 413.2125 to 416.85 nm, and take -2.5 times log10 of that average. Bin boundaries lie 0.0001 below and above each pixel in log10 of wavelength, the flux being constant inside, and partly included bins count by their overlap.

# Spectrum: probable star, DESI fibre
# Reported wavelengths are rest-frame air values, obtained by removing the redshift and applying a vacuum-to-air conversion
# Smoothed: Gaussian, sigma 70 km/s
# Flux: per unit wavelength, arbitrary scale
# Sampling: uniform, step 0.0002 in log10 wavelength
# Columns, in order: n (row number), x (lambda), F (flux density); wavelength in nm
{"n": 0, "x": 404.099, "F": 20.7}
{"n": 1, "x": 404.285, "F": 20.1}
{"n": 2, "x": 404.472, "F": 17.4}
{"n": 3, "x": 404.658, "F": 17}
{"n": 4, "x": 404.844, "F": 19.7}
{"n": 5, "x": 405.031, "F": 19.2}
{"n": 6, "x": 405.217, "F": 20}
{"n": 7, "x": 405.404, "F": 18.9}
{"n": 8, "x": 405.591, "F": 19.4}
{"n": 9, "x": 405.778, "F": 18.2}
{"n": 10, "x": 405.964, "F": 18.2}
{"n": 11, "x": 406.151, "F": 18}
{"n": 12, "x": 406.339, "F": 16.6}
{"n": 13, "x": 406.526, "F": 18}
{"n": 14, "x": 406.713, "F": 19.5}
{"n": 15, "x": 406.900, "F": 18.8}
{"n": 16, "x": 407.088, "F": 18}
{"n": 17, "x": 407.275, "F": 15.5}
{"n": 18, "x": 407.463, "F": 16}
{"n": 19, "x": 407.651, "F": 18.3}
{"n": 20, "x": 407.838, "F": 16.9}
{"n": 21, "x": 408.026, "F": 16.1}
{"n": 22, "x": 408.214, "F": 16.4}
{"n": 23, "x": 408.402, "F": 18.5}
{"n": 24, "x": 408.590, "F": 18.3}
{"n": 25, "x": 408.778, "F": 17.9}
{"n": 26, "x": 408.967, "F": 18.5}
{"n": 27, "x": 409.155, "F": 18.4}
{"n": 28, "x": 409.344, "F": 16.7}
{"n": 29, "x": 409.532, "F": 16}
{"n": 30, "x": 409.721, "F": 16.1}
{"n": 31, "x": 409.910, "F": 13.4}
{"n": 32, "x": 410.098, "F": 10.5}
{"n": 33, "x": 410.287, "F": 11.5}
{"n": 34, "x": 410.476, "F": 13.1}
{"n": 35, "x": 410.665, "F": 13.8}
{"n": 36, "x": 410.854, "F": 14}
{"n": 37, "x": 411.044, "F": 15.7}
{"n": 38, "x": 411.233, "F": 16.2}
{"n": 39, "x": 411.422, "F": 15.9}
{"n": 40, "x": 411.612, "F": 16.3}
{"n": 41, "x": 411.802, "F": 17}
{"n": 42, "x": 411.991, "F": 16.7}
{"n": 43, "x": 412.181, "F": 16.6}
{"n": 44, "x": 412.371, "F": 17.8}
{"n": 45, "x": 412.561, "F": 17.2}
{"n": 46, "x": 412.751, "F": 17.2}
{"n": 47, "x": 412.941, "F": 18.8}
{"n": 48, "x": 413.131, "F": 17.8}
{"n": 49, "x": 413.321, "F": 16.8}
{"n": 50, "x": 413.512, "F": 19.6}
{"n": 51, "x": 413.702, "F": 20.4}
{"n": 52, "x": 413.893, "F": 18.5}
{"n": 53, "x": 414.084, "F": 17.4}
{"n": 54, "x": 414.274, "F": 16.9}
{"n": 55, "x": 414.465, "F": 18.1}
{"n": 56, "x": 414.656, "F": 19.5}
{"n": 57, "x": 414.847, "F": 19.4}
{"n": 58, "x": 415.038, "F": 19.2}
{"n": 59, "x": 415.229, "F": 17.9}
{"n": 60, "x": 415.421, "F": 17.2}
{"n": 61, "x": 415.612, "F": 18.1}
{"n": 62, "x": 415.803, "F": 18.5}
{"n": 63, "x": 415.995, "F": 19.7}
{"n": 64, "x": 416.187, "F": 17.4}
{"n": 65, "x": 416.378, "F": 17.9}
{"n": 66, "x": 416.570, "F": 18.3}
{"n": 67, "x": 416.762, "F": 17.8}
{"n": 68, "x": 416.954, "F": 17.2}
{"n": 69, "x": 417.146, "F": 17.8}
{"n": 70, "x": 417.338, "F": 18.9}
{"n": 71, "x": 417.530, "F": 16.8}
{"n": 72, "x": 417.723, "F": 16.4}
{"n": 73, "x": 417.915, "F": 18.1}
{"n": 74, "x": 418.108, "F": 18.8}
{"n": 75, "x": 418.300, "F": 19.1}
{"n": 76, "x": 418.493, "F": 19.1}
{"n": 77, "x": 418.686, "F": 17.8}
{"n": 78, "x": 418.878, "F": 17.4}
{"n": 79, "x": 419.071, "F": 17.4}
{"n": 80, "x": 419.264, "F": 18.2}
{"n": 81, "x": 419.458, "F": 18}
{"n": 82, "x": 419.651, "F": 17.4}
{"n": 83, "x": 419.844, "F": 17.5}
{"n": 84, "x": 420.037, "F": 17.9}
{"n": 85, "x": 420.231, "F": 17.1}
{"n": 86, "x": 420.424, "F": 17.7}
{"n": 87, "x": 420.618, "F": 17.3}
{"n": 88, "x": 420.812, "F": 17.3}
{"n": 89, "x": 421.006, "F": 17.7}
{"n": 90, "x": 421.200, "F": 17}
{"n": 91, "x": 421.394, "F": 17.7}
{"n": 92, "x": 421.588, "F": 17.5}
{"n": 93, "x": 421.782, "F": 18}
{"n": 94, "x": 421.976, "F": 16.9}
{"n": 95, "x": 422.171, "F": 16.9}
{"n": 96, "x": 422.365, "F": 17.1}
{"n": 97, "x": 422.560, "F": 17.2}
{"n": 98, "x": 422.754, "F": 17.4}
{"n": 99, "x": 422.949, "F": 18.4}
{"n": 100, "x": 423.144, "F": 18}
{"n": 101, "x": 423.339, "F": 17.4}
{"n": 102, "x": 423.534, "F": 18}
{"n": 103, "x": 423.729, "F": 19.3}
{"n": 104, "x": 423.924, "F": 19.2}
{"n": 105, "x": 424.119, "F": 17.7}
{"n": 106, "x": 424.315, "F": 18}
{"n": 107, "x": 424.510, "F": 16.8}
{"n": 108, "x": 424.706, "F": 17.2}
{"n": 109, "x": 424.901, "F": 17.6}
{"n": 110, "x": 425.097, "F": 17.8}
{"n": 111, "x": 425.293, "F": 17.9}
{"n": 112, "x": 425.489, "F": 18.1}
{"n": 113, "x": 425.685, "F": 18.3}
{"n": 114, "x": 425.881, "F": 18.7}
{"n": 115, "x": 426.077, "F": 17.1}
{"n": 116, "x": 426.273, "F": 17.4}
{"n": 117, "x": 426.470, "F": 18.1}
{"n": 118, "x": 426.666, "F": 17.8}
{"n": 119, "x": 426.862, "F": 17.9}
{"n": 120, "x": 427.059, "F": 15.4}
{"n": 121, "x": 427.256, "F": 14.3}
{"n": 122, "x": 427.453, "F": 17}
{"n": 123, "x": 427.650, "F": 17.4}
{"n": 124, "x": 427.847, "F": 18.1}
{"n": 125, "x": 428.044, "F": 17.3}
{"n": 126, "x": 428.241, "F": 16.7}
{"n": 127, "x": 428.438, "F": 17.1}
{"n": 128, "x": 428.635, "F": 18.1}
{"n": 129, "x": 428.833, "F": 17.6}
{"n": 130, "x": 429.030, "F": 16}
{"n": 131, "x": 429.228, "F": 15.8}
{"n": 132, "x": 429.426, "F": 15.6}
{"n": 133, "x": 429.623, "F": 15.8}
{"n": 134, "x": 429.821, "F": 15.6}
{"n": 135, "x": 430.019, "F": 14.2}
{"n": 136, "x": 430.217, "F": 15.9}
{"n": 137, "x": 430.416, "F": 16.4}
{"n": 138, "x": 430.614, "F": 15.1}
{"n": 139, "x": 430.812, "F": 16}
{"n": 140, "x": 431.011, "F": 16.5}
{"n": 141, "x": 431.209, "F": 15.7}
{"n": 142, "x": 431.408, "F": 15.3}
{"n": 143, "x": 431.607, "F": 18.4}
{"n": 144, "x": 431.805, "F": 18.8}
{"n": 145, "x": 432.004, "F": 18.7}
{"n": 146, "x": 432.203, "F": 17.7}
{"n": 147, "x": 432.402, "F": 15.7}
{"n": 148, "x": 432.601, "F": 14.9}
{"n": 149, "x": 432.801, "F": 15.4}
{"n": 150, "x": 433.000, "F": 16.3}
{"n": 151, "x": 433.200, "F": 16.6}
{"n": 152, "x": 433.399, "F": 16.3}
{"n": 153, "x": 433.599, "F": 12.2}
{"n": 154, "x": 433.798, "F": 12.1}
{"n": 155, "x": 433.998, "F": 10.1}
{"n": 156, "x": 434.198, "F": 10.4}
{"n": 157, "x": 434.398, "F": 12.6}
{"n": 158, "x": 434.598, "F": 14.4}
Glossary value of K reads -0.10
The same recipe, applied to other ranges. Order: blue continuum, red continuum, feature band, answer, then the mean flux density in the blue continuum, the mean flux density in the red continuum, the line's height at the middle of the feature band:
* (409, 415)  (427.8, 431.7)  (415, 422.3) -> -0.08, 16.6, 16.3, 16.5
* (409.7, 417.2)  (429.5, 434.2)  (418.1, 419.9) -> -0.09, 17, 15.5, 16.5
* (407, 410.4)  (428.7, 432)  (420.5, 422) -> -0.08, 16.3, 16.3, 16.3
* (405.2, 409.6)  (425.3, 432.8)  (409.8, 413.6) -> 0.12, 17.8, 16.8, 17.6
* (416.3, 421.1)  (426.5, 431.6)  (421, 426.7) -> -0.04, 17.8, 16.4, 17.1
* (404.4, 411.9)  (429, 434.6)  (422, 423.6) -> -0.10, 16.8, 15.3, 15.9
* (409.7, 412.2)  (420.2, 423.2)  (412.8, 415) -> -0.19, 14.7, 17.4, 15.4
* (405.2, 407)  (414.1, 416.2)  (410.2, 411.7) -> 0.25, 18.5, 18.4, 18.4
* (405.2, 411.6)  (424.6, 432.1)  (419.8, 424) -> -0.05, 16.6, 16.9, 16.8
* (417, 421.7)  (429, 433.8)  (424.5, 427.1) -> -0.05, 17.7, 16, 16.8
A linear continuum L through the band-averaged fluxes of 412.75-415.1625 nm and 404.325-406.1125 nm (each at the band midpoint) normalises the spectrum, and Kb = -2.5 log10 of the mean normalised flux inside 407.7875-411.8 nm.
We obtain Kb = 0.18 mag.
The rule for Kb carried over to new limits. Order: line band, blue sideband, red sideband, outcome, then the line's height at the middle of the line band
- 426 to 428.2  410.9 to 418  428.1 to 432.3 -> -0.02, 16.8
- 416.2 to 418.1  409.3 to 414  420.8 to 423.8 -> -0.05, 16.9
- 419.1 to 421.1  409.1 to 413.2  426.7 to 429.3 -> -0.08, 16.3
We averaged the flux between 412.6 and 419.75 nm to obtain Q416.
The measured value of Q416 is 18.1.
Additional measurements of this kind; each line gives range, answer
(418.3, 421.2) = 17.7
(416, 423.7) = 17.7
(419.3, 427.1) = 17.7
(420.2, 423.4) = 17.5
